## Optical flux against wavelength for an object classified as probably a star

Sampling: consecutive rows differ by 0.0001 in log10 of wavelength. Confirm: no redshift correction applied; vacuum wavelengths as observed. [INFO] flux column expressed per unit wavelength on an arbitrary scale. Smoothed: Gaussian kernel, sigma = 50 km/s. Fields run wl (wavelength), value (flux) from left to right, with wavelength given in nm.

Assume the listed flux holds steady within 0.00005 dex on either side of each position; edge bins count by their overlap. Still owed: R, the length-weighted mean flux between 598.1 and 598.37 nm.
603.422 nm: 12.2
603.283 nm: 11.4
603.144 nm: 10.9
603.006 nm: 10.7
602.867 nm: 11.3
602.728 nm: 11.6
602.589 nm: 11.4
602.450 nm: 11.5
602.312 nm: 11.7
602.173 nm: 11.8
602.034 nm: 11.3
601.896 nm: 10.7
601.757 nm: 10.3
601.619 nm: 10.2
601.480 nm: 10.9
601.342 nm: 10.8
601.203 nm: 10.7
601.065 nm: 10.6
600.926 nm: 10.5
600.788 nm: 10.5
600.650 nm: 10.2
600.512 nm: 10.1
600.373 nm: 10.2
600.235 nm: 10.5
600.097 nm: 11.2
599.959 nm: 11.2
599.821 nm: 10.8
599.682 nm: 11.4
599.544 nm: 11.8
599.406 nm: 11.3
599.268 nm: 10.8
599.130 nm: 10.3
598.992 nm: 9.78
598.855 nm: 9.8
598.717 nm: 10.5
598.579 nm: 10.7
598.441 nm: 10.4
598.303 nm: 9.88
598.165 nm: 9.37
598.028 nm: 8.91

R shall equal 9.62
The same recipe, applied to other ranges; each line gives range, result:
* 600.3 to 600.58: 10.1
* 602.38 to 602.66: 11.5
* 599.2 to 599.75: 11.3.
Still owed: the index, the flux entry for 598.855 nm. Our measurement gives 9.8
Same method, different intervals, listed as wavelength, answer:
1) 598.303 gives 9.88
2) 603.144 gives 10.9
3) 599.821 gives 10.8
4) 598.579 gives 10.7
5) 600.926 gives 10.5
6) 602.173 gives 11.8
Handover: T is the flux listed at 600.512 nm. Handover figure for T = 10.1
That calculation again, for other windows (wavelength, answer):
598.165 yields 9.37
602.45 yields 11.5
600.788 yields 10.5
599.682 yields 11.4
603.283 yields 11.4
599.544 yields 11.8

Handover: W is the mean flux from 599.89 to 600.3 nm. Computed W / 11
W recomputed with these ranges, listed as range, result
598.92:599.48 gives 10.6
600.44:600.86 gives 10.3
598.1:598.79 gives 10.2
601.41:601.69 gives 10.6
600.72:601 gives 10.5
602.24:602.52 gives 11.6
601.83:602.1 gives 11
